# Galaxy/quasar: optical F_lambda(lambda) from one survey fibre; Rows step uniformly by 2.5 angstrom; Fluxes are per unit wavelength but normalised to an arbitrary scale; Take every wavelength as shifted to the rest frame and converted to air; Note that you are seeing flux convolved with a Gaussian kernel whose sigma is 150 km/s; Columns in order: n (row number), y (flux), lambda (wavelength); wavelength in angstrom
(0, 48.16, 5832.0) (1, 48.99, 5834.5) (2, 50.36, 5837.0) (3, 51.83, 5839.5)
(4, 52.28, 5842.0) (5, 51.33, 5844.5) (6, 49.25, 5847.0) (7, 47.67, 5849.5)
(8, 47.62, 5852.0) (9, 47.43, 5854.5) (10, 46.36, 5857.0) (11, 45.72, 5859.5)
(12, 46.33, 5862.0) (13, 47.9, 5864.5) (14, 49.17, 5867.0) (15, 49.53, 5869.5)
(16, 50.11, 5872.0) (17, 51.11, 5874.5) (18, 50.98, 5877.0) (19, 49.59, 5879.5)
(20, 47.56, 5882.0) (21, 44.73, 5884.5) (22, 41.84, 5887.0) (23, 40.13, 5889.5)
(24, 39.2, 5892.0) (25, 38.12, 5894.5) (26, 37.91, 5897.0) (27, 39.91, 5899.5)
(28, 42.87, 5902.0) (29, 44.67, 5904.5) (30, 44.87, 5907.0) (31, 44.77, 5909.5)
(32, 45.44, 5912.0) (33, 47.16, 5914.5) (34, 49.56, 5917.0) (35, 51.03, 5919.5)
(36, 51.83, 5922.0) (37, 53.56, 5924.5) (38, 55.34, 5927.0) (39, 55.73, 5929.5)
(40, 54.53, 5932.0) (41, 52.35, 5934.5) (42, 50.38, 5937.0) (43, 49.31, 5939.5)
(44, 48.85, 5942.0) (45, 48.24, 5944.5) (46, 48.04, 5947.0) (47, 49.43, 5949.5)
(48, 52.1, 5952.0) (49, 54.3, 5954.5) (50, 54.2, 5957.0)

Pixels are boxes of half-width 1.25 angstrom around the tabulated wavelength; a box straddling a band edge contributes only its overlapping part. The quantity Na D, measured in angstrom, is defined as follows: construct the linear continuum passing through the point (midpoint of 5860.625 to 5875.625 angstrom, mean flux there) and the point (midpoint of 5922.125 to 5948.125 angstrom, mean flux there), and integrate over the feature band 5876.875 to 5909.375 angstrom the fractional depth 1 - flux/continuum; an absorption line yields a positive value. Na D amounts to 4.5 angstrom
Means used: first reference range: 49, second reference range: 51.7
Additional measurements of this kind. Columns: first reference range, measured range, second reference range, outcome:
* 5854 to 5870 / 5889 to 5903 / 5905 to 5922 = 2.3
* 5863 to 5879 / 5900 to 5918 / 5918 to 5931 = 2.4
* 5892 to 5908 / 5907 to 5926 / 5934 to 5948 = -1.9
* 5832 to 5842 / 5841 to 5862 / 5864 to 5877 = 0.8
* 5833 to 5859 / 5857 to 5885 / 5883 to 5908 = -2.0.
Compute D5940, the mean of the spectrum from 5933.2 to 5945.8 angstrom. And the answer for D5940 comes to 49.8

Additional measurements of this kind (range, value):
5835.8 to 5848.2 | 51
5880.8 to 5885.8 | 46.1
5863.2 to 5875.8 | 49.6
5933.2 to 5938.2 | 51.4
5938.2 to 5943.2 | 49.1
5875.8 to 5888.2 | 46.9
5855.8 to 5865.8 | 46.6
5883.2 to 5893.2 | 41.5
